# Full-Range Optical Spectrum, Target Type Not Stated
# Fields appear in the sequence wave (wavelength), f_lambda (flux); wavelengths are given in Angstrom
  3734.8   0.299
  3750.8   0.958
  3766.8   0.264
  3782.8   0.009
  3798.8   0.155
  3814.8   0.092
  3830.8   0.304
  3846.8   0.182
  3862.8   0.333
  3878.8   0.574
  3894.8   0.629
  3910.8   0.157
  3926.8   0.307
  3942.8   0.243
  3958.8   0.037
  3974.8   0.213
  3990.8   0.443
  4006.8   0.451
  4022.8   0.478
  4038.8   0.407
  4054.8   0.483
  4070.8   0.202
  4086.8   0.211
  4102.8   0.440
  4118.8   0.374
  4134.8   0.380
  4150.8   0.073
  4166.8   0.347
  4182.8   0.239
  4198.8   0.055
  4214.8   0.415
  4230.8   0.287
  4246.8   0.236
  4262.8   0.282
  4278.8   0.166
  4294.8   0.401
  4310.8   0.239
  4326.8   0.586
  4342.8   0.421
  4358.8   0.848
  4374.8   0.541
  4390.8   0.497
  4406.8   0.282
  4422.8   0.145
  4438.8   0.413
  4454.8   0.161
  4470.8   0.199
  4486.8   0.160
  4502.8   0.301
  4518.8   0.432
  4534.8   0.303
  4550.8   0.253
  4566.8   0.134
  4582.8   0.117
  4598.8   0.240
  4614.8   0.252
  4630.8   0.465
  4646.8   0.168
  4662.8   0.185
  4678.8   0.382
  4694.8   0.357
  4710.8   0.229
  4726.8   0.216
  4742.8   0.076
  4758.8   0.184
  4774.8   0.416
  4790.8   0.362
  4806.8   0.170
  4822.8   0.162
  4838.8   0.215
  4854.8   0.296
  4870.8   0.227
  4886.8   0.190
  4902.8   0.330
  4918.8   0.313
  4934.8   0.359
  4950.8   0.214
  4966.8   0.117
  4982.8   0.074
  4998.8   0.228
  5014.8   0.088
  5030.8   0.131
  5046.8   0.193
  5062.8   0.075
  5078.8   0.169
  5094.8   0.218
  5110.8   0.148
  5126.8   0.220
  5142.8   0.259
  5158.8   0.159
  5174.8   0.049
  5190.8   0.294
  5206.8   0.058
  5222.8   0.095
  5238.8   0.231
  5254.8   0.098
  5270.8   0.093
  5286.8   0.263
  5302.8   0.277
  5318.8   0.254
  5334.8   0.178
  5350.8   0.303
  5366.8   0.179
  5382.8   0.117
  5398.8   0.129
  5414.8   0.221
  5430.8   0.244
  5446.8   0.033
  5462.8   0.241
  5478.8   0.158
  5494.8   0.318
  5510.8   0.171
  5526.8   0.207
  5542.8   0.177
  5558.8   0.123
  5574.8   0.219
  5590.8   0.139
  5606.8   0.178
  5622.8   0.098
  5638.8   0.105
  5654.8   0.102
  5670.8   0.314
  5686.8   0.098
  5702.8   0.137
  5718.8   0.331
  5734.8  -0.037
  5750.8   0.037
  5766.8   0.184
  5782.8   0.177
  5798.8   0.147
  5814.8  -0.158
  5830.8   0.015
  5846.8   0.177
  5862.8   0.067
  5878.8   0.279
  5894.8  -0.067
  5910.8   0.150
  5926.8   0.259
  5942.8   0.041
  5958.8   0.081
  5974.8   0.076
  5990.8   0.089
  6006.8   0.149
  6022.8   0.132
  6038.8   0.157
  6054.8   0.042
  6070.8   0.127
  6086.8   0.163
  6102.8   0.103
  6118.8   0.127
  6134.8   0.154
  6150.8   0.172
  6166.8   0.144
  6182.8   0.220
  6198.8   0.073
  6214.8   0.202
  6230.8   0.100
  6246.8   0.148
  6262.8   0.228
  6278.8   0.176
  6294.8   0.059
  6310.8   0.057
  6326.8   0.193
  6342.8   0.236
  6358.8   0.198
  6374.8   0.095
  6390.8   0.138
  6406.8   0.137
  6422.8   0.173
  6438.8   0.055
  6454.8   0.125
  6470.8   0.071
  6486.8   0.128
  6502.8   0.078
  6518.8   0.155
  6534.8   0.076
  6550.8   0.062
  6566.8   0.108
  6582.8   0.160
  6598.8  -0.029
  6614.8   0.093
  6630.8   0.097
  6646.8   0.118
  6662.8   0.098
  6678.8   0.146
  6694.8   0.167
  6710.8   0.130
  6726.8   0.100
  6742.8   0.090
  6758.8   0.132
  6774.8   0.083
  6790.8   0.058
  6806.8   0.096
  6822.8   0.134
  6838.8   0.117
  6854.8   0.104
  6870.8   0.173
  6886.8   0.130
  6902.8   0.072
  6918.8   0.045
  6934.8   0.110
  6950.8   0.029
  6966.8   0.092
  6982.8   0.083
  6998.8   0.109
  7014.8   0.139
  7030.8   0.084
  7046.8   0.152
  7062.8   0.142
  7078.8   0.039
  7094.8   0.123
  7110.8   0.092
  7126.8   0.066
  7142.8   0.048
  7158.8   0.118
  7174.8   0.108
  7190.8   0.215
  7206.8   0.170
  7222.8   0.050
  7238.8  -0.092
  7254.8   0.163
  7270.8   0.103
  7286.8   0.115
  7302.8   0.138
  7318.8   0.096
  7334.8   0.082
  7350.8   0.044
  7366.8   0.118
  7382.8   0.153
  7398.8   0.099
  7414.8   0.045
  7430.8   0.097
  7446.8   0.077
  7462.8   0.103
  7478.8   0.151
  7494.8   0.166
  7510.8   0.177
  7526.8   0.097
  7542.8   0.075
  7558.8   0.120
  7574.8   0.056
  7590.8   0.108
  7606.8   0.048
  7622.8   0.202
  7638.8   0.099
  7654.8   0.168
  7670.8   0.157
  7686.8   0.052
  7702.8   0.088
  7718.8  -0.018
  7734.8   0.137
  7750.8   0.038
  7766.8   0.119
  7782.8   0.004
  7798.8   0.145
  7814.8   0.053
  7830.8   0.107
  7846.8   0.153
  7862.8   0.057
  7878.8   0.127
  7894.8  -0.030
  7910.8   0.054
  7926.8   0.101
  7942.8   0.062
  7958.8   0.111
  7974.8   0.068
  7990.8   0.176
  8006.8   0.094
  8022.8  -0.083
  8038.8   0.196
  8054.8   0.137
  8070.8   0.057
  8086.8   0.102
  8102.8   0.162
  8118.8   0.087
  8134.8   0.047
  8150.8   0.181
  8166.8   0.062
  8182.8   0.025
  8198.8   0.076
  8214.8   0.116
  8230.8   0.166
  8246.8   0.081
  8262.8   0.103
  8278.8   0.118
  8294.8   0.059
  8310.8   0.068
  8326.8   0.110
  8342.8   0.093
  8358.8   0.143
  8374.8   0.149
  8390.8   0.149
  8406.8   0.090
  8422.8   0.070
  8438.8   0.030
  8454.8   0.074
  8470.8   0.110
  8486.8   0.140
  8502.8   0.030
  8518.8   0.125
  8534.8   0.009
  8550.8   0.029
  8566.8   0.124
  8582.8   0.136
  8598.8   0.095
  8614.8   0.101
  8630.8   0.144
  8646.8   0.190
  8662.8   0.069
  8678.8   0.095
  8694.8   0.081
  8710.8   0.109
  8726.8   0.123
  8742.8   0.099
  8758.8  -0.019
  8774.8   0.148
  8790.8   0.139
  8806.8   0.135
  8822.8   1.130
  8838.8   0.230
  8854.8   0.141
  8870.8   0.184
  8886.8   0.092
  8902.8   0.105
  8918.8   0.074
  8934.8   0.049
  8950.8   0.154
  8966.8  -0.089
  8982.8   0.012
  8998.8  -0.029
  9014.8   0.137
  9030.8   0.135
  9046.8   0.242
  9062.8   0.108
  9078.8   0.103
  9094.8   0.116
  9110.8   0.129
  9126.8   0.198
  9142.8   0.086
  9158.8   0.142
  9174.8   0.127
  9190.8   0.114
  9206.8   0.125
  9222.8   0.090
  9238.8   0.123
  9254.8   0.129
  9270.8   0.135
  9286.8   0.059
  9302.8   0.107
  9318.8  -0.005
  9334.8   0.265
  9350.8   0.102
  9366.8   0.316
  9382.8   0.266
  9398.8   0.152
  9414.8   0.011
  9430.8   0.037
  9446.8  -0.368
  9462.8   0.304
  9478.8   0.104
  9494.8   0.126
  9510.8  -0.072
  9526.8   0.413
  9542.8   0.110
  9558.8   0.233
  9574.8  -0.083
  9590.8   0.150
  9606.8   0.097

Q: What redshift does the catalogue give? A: 1.37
